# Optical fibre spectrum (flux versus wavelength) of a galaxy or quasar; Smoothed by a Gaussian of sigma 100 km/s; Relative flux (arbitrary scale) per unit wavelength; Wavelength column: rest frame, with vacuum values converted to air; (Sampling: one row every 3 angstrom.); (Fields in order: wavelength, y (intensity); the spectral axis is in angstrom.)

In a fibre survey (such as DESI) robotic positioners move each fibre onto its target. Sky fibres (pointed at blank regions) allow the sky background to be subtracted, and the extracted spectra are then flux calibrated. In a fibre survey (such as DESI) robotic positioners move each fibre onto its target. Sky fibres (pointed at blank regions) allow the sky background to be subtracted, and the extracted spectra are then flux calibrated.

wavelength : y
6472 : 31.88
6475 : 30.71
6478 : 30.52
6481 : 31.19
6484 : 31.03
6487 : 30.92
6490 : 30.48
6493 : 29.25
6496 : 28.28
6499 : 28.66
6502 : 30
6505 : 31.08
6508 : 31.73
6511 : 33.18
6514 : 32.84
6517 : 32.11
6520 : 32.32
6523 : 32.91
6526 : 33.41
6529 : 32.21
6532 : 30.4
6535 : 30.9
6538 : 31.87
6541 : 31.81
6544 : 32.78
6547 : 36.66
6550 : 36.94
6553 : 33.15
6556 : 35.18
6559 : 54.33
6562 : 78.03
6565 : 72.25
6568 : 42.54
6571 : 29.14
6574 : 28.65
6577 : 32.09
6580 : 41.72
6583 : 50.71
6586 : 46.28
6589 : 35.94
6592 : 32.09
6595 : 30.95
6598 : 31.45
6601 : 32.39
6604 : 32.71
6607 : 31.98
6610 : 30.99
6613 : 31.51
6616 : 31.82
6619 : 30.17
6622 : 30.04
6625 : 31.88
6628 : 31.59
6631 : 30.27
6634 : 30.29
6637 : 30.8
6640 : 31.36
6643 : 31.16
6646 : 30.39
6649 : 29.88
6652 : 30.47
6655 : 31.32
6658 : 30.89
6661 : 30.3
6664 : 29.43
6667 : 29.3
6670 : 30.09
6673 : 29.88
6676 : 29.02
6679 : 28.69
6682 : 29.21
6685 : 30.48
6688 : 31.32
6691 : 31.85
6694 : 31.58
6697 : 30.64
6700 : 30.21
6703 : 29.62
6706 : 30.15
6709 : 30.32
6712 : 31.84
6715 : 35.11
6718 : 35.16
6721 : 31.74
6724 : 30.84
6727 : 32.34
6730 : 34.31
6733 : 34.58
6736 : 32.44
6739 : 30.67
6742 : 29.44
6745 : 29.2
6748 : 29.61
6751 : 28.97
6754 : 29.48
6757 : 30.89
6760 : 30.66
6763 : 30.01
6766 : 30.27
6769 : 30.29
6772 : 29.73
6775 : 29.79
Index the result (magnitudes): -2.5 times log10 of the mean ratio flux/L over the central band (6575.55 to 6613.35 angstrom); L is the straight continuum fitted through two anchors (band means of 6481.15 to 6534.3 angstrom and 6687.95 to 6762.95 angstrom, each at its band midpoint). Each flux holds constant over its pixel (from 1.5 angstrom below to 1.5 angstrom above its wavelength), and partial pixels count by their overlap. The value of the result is -0.141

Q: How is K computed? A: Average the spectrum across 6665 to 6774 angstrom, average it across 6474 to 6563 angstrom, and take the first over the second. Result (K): 0.91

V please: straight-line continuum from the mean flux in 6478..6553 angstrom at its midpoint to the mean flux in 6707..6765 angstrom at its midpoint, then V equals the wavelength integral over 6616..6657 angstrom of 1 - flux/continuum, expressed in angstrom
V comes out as 1.1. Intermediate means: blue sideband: 31.8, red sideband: 31.4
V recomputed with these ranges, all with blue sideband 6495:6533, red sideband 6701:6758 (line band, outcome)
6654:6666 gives 0.4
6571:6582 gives -1.0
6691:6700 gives 0.1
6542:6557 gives -1.6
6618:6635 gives 0.4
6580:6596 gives -4.2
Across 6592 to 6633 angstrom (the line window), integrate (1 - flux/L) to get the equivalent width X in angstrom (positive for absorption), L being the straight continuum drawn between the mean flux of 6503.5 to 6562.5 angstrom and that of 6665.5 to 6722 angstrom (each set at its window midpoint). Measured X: 2.2 angstrom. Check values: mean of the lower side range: 35.5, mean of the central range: 31.4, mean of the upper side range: 30.8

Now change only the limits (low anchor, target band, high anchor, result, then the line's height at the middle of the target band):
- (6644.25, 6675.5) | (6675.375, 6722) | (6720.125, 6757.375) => -0.69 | 30.6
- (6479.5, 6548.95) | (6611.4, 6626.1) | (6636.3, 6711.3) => -0.14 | 30.8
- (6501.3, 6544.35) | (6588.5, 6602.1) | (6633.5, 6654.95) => -0.48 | 31.2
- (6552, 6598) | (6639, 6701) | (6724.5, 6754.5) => 9.65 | 36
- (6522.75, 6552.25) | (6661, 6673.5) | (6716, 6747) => 1.02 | 32.4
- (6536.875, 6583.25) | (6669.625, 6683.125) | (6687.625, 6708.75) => 1.29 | 32.4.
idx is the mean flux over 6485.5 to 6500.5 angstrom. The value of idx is 29.5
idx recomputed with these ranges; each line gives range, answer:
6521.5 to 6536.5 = 32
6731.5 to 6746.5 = 31.3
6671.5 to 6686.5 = 29.5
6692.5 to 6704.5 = 30.5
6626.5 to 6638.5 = 30.7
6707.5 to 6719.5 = 33.1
